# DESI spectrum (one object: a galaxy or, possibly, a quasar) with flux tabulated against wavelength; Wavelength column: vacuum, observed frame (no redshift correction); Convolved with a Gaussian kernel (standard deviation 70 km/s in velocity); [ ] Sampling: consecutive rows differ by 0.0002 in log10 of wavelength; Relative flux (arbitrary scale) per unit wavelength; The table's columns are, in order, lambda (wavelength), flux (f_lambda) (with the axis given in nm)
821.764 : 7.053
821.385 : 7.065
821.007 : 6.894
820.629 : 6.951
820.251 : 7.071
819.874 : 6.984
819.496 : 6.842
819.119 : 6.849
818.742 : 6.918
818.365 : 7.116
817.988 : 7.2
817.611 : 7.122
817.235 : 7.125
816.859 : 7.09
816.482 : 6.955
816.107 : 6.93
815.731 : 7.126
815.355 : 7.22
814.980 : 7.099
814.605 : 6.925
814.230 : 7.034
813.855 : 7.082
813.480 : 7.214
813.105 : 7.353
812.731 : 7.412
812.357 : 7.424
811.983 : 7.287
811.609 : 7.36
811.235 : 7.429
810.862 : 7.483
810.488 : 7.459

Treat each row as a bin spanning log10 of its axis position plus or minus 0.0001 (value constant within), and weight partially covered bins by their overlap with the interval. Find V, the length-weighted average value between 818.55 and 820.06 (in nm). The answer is 6.9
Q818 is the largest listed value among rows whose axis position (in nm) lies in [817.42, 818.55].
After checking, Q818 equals 7.2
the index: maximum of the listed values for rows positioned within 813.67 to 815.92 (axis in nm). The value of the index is 7.22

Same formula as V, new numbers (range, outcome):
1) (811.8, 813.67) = 7.34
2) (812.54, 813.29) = 7.39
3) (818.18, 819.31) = 6.96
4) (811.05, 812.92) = 7.38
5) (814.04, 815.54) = 7.07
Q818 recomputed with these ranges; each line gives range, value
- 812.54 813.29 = 7.412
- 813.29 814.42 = 7.214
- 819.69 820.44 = 7.071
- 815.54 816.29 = 7.126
